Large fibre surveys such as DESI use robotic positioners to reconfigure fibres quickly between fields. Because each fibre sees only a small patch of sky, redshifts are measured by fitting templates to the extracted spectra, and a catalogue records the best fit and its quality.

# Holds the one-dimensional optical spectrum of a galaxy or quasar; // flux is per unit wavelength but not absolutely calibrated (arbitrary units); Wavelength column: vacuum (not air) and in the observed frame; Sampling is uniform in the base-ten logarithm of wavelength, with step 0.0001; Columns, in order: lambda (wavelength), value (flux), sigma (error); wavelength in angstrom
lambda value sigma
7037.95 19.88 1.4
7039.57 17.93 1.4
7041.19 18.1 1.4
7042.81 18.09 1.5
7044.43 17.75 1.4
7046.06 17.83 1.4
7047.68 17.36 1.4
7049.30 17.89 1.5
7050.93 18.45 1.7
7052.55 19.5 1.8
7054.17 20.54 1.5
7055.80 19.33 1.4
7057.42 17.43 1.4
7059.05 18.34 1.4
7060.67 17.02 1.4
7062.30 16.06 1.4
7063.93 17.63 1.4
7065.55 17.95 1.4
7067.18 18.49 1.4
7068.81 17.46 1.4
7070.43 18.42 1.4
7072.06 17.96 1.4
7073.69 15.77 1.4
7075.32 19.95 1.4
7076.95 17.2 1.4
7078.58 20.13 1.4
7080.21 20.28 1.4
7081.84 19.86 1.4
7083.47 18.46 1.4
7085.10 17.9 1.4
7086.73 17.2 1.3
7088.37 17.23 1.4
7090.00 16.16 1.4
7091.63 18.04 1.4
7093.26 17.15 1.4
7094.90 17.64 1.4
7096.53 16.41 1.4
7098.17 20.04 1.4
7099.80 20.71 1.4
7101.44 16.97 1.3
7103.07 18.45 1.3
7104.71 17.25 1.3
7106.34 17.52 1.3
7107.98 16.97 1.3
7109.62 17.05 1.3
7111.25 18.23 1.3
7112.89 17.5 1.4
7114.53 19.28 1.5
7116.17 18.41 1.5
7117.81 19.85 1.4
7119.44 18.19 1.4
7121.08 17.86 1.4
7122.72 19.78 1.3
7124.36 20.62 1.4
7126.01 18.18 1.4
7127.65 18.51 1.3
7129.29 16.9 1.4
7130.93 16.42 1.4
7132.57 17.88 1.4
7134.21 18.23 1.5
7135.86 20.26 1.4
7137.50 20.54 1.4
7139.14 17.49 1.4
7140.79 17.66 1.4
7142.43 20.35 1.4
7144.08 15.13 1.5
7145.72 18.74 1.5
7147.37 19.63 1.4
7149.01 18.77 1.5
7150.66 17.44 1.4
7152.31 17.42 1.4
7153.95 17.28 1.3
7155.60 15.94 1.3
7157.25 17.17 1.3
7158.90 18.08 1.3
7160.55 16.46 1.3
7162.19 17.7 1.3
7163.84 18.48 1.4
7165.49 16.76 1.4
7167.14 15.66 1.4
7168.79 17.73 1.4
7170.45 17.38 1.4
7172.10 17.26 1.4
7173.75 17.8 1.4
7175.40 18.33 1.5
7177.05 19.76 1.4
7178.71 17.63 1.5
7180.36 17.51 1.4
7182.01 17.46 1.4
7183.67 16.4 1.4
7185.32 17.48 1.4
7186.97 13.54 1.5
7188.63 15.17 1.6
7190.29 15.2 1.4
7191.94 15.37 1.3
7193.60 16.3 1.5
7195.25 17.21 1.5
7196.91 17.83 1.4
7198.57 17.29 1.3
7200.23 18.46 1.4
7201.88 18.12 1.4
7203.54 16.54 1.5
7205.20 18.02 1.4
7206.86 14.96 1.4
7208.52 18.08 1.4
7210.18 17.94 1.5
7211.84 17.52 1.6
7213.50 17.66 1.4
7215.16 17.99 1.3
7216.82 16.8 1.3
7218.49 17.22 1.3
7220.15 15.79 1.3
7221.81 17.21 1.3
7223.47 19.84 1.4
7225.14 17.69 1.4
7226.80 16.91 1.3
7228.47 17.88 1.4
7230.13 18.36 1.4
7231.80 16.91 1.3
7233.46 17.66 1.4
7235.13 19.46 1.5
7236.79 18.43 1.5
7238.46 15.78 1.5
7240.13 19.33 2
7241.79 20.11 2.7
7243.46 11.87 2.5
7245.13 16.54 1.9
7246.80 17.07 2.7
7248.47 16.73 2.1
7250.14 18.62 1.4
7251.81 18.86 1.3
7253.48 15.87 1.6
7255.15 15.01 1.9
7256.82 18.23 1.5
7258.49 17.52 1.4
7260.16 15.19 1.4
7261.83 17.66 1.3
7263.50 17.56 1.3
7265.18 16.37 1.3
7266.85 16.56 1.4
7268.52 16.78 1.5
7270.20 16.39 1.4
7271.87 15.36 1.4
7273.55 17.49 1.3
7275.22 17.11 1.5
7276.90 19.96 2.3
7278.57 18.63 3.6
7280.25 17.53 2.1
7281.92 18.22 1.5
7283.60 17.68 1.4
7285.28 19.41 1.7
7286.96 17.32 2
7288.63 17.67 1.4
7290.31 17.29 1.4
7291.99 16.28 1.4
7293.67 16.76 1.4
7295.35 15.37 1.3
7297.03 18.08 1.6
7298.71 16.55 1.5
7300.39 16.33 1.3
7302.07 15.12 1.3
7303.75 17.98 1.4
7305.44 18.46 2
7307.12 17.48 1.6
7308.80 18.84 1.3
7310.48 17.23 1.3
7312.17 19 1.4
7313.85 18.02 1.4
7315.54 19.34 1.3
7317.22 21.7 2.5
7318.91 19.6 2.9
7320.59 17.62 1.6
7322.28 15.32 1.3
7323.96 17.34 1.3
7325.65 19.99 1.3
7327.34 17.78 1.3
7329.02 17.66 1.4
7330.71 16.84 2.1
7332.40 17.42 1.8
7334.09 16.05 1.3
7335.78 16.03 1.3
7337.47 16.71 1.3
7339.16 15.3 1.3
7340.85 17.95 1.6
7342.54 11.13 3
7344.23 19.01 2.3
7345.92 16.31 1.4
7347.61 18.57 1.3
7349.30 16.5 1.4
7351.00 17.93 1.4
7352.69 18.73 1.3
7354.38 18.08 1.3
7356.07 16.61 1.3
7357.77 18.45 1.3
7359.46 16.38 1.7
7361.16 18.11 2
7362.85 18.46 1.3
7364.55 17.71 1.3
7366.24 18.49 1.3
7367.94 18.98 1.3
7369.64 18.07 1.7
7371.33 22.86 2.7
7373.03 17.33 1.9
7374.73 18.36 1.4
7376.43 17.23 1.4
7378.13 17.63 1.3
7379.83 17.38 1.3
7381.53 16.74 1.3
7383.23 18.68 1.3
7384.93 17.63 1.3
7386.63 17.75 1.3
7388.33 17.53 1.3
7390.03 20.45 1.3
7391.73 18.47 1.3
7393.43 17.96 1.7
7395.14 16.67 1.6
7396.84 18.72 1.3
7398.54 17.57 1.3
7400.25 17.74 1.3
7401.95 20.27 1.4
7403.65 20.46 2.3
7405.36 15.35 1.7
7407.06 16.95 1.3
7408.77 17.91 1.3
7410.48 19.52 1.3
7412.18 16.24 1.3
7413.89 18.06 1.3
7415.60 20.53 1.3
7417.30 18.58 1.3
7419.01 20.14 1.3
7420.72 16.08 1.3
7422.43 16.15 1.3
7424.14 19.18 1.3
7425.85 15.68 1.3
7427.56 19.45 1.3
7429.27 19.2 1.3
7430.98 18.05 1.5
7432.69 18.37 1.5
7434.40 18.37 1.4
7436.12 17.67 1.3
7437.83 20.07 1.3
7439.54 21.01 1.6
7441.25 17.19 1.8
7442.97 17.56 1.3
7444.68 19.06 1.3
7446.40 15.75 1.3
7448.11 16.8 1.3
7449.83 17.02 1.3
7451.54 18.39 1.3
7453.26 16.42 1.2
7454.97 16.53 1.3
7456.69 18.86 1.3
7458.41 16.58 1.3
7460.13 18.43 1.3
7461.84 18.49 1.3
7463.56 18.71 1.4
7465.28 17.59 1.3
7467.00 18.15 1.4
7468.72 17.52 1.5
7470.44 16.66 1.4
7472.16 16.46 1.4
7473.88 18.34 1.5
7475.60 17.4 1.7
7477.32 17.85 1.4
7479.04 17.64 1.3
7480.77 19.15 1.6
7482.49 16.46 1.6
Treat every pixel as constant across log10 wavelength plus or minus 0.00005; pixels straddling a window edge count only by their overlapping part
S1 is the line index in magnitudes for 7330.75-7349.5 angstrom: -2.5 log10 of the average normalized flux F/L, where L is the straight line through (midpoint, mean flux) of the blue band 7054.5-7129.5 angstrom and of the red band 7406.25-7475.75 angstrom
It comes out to 0.10 mag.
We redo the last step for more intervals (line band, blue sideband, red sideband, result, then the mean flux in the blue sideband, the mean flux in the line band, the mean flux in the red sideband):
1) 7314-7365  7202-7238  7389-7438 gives 0.03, 17.6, 17.5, 18.2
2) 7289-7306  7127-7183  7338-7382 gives 0.05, 17.8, 16.8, 17.6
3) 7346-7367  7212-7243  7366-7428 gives 0.02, 17.8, 17.8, 18.2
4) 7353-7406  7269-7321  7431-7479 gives -0.02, 17.7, 18.2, 17.8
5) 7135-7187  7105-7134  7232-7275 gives 0.01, 18.2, 17.7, 17.1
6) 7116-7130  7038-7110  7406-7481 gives -0.04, 18.1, 18.7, 17.9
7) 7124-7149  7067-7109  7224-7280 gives -0.03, 18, 18.4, 17.3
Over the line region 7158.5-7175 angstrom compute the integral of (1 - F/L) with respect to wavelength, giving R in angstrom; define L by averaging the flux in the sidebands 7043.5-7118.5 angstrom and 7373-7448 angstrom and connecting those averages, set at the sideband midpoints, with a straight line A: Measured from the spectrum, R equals 0.7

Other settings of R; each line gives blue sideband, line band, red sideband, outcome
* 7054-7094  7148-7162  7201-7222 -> 0.15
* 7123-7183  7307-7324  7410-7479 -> -0.44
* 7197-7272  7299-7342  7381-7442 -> 0.39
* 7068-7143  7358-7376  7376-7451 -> -0.34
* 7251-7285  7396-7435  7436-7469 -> -0.94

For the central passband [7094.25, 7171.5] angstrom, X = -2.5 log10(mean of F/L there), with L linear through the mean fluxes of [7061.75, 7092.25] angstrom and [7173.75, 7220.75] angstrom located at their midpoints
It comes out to -0.03 mag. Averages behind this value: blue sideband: 18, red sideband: 17.1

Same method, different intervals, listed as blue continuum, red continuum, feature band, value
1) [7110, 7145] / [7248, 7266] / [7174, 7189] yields 0.05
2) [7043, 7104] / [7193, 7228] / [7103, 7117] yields 0.01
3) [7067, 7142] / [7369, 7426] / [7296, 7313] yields 0.04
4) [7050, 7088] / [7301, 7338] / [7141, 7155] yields 0.01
